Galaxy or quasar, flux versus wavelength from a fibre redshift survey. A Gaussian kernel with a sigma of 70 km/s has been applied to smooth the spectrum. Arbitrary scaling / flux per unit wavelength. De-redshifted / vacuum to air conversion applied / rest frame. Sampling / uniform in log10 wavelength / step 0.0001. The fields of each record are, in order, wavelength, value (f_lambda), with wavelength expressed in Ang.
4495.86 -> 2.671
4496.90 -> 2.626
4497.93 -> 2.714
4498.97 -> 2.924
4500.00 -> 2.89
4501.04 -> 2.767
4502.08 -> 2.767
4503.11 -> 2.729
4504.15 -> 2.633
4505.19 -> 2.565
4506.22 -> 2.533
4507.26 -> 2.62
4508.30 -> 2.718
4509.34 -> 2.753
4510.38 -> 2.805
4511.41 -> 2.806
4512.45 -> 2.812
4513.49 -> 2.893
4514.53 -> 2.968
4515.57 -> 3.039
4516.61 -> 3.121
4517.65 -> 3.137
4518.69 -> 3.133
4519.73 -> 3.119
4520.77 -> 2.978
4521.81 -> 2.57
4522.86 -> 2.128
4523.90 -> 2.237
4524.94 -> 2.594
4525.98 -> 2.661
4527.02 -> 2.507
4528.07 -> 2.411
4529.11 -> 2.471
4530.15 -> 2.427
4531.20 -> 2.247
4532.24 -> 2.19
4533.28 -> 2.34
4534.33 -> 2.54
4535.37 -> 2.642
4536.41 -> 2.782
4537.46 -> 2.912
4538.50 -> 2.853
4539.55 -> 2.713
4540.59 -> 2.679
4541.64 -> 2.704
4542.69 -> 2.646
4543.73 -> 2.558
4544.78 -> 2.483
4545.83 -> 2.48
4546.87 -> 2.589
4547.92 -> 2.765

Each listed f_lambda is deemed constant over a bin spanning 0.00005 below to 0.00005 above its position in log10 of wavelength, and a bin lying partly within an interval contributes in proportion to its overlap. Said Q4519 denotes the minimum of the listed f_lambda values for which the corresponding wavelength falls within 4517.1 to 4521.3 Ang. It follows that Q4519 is 2.978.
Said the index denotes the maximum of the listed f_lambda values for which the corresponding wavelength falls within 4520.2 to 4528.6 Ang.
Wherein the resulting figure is 2.978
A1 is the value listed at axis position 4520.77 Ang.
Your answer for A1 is 2.978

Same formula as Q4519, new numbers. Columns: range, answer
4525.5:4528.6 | 2.411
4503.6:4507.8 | 2.533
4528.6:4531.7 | 2.247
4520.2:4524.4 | 2.128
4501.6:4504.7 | 2.633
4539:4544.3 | 2.558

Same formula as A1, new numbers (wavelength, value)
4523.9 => 2.237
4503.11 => 2.729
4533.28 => 2.34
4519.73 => 3.119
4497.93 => 2.714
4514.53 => 2.968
